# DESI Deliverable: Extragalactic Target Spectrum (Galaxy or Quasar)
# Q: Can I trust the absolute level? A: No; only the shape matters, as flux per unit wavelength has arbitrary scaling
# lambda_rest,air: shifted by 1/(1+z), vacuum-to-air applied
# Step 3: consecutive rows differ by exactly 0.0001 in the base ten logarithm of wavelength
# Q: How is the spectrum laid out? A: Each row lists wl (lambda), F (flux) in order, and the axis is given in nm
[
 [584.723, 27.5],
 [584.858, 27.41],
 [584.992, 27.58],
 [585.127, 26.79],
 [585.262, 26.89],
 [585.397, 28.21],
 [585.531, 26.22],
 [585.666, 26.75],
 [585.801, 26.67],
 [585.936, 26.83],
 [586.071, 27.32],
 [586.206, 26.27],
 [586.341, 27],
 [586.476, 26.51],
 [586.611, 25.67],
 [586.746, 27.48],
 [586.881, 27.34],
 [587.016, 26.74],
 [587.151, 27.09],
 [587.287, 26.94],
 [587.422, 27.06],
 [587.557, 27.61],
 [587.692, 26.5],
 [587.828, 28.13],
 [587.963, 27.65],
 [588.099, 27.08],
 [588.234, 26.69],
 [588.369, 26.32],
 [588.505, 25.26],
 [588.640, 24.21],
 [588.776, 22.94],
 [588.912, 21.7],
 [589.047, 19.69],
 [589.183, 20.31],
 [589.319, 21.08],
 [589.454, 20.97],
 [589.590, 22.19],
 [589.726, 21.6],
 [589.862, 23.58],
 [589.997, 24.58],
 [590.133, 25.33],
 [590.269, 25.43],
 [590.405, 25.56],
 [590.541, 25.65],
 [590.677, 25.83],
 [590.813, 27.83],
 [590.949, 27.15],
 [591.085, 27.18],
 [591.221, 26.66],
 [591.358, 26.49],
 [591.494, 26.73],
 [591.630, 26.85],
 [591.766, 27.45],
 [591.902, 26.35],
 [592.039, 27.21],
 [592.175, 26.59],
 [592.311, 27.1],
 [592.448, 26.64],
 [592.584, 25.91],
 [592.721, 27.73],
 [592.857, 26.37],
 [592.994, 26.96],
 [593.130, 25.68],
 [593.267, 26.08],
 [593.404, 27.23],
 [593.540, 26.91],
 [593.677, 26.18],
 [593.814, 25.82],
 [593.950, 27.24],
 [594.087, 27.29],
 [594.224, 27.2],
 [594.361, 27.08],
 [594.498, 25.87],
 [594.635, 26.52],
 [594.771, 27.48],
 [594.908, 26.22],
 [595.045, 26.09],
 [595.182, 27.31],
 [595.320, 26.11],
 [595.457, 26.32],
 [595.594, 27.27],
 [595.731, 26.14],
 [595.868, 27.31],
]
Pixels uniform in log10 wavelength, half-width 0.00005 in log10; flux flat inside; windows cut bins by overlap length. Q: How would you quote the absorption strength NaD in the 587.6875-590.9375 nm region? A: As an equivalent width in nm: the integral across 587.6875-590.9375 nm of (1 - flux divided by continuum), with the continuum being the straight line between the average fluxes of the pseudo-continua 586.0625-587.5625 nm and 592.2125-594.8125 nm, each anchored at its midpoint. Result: 0.29 nm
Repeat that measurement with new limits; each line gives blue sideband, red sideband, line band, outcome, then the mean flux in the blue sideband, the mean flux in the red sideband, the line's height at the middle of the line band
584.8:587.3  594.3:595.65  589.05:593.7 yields 0.208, 26.9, 26.6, 26.7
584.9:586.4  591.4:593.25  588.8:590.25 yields 0.248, 27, 26.7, 26.8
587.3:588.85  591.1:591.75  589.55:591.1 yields 0.087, 26.3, 26.8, 26.6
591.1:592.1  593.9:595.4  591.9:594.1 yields 0.011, 26.8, 26.7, 26.8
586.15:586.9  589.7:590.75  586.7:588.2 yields -0.057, 26.7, 24.8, 26.2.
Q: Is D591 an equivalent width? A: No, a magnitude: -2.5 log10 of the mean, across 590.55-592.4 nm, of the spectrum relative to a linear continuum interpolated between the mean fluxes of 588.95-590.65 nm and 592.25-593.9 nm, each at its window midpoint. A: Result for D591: -0.084 mag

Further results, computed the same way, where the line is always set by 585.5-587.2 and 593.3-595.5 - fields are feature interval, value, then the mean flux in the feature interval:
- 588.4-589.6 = 0.20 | 22.2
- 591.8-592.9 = 0.00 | 26.8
